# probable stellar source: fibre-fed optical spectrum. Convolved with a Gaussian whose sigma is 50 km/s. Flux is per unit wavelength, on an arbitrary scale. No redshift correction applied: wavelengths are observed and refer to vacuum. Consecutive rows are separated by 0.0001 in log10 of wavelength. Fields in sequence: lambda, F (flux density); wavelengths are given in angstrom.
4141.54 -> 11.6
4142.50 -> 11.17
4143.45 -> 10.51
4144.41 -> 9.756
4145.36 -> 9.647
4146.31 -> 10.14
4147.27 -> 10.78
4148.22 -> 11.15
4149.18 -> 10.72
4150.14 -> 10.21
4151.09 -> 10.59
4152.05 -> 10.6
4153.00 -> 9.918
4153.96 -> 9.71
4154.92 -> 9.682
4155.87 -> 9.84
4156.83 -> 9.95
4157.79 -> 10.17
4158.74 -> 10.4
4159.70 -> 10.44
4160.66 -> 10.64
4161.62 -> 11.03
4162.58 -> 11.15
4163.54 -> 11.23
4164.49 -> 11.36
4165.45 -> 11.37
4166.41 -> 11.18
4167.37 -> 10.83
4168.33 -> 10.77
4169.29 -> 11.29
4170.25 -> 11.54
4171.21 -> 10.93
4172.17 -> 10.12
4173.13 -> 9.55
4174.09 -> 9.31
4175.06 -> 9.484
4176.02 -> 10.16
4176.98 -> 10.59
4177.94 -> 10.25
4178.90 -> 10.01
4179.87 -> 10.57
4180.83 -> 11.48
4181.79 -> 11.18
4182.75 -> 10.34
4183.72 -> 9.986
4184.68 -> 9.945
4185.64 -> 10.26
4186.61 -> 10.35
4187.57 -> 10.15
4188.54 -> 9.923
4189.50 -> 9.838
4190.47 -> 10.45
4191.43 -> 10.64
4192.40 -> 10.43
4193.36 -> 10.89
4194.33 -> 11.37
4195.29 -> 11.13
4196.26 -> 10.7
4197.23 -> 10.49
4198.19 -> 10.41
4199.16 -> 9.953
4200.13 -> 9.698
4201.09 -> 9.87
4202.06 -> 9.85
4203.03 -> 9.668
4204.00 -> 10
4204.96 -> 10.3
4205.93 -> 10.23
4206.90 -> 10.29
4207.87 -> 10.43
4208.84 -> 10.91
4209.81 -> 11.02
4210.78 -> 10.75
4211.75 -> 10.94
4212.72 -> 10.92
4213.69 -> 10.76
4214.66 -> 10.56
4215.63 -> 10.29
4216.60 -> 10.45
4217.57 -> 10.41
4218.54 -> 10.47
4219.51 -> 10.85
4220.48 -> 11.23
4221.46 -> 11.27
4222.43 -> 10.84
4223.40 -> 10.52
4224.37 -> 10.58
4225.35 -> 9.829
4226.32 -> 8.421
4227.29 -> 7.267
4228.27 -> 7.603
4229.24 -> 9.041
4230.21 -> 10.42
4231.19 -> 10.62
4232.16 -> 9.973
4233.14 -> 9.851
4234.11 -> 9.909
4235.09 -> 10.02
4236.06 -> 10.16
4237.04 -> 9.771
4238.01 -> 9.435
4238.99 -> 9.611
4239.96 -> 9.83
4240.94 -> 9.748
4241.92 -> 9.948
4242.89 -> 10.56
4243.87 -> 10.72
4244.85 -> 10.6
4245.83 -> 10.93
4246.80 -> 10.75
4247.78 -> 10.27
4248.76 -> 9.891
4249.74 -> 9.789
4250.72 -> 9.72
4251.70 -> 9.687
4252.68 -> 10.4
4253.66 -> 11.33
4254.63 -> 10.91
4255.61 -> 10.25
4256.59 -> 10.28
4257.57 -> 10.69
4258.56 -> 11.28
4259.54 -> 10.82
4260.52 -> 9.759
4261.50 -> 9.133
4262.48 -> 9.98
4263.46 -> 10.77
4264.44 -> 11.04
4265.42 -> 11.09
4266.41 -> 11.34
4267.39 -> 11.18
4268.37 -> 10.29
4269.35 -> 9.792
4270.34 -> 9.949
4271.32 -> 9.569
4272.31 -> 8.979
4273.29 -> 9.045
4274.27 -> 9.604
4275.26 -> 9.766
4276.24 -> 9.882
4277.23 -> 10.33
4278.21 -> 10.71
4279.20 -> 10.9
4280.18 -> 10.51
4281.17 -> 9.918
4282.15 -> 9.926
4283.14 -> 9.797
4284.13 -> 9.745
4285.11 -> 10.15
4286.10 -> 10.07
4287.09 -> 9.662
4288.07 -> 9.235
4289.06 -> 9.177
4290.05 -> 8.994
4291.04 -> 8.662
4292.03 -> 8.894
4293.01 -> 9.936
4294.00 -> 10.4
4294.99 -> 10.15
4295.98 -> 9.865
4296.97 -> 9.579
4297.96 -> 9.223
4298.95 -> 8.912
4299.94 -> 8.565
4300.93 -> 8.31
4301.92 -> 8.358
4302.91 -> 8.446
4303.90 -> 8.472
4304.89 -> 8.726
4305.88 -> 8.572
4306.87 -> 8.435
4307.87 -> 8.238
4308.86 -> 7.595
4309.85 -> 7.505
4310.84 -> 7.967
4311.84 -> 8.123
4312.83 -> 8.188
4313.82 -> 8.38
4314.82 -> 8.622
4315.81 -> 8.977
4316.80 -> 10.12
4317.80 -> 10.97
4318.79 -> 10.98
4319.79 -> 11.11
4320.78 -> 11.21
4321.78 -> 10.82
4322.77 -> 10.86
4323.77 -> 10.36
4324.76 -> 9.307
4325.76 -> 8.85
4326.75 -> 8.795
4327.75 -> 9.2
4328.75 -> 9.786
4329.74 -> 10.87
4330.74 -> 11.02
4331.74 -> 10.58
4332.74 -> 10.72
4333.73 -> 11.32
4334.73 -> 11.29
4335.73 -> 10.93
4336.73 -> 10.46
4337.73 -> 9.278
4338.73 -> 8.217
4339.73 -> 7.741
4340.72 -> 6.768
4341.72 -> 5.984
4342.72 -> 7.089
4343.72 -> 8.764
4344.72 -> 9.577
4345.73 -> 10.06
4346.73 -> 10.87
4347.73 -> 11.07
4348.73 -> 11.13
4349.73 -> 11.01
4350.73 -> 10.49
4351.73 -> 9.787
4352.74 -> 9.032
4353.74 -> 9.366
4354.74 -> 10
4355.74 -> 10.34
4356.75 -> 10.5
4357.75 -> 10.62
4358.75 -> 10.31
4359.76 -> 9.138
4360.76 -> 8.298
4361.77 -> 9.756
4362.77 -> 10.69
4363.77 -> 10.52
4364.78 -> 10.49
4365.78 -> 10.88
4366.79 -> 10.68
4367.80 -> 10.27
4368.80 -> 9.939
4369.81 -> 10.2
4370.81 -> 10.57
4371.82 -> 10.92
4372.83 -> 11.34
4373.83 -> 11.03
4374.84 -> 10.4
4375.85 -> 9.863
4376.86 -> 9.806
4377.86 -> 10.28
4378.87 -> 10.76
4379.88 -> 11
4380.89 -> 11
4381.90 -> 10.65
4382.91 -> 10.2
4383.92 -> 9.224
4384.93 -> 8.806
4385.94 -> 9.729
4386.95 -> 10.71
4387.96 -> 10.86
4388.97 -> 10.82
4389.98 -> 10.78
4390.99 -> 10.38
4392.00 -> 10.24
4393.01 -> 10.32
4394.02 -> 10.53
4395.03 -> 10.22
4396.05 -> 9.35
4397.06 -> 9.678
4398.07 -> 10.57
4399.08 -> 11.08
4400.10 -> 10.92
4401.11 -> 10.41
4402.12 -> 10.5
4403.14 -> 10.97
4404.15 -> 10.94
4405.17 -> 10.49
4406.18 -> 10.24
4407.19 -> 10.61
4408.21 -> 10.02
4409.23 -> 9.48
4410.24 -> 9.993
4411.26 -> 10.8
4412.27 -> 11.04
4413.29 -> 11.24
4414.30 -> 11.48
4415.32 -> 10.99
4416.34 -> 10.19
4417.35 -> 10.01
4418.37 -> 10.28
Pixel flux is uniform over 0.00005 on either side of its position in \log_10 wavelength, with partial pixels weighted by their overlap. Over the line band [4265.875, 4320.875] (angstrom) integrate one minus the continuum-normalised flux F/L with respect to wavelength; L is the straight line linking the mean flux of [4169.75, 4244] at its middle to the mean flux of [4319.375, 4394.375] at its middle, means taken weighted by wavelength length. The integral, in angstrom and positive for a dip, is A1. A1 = 3.8 angstrom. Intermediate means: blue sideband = 10.2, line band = 9.45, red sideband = 10.1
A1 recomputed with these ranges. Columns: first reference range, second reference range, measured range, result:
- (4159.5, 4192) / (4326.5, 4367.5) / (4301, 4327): 2.2 angstrom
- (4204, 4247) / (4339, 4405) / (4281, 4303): 1.6 angstrom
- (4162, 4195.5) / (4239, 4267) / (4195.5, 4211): 0.3 angstrom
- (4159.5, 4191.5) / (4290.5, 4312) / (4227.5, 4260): -1.9 angstrom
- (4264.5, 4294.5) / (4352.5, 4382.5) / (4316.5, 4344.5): 1.1 angstrom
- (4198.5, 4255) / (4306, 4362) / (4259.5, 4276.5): -0.3 angstrom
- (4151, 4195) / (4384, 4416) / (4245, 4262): 0.2 angstrom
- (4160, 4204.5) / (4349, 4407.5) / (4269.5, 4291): 1.3 angstrom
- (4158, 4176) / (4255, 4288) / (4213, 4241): 1.1 angstrom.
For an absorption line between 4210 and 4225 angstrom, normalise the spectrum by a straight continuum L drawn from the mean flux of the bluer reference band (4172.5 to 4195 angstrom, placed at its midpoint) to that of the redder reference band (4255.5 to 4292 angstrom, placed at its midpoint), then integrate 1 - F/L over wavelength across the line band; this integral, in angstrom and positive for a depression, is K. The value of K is -0.7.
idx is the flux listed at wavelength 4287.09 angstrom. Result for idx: 9.662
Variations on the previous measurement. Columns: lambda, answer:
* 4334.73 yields 11.29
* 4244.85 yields 10.6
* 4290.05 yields 8.994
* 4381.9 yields 10.65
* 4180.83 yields 11.48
